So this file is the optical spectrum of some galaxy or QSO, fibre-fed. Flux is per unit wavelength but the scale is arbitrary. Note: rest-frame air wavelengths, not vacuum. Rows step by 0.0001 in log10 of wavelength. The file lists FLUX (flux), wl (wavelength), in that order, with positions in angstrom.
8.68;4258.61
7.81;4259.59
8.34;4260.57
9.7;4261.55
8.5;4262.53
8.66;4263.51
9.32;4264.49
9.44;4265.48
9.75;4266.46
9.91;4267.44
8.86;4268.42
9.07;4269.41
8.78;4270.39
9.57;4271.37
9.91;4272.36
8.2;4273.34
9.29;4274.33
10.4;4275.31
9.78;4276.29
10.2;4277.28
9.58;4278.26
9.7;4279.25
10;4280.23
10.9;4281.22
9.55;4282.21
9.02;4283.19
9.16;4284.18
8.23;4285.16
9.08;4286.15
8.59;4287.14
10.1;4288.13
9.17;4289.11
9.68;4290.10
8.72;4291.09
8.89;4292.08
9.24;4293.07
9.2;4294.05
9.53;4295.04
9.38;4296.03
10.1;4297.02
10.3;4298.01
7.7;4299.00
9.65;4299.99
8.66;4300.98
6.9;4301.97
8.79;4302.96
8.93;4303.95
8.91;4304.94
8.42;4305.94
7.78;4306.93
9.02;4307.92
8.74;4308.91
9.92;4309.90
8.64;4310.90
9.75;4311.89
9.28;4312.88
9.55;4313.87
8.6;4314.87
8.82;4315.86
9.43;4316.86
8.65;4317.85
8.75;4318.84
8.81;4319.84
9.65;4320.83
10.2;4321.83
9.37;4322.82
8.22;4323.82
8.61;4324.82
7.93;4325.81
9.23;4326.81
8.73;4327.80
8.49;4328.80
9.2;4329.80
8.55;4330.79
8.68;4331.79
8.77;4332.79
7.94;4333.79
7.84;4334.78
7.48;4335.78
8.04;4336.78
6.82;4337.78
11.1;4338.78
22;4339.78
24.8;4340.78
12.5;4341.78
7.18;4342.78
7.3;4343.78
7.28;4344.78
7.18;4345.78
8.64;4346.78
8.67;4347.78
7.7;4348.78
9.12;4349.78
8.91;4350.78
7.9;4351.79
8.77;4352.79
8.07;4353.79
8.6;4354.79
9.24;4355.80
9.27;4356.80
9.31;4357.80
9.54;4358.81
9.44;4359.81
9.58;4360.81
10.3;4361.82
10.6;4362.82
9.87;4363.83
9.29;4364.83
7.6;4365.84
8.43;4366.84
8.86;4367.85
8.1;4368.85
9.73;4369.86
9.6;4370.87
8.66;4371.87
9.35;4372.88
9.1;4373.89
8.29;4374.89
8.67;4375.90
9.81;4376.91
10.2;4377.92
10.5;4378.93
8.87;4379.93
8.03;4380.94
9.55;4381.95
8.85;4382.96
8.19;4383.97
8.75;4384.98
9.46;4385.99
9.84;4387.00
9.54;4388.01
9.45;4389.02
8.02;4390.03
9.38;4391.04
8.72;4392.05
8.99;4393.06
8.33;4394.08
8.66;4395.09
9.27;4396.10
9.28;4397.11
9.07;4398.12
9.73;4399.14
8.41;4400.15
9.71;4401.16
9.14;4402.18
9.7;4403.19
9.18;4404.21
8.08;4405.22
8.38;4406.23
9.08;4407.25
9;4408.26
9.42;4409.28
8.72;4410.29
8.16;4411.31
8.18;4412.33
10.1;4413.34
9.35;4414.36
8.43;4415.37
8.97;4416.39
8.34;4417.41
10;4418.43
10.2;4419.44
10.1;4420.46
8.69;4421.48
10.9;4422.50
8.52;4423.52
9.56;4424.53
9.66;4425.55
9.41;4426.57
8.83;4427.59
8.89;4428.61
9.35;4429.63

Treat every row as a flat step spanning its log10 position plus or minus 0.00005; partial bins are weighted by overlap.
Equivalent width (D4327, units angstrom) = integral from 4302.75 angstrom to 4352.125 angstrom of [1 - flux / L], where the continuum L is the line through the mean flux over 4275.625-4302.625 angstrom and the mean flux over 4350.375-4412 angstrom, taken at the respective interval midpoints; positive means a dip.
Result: -0.6 angstrom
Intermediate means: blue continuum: 9.3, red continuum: 9.05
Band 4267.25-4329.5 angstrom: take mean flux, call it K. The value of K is 9.14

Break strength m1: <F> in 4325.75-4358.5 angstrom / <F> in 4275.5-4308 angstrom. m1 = 1.03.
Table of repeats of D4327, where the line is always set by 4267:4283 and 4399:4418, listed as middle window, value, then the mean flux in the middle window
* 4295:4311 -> 1.0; 8.89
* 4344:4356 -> 1.2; 8.29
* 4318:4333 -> 0.8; 8.88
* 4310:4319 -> 0.3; 9.1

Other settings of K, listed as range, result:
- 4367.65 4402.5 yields 9.09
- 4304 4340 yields 9.06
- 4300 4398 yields 9.18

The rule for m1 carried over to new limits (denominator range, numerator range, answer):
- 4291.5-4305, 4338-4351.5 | 1.20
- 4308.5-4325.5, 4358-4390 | 1.01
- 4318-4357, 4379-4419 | 0.96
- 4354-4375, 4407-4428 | 1.00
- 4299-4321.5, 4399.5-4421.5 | 1.02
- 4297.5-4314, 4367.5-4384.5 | 1.02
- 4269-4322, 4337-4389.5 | 1.04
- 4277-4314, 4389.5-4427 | 0.99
